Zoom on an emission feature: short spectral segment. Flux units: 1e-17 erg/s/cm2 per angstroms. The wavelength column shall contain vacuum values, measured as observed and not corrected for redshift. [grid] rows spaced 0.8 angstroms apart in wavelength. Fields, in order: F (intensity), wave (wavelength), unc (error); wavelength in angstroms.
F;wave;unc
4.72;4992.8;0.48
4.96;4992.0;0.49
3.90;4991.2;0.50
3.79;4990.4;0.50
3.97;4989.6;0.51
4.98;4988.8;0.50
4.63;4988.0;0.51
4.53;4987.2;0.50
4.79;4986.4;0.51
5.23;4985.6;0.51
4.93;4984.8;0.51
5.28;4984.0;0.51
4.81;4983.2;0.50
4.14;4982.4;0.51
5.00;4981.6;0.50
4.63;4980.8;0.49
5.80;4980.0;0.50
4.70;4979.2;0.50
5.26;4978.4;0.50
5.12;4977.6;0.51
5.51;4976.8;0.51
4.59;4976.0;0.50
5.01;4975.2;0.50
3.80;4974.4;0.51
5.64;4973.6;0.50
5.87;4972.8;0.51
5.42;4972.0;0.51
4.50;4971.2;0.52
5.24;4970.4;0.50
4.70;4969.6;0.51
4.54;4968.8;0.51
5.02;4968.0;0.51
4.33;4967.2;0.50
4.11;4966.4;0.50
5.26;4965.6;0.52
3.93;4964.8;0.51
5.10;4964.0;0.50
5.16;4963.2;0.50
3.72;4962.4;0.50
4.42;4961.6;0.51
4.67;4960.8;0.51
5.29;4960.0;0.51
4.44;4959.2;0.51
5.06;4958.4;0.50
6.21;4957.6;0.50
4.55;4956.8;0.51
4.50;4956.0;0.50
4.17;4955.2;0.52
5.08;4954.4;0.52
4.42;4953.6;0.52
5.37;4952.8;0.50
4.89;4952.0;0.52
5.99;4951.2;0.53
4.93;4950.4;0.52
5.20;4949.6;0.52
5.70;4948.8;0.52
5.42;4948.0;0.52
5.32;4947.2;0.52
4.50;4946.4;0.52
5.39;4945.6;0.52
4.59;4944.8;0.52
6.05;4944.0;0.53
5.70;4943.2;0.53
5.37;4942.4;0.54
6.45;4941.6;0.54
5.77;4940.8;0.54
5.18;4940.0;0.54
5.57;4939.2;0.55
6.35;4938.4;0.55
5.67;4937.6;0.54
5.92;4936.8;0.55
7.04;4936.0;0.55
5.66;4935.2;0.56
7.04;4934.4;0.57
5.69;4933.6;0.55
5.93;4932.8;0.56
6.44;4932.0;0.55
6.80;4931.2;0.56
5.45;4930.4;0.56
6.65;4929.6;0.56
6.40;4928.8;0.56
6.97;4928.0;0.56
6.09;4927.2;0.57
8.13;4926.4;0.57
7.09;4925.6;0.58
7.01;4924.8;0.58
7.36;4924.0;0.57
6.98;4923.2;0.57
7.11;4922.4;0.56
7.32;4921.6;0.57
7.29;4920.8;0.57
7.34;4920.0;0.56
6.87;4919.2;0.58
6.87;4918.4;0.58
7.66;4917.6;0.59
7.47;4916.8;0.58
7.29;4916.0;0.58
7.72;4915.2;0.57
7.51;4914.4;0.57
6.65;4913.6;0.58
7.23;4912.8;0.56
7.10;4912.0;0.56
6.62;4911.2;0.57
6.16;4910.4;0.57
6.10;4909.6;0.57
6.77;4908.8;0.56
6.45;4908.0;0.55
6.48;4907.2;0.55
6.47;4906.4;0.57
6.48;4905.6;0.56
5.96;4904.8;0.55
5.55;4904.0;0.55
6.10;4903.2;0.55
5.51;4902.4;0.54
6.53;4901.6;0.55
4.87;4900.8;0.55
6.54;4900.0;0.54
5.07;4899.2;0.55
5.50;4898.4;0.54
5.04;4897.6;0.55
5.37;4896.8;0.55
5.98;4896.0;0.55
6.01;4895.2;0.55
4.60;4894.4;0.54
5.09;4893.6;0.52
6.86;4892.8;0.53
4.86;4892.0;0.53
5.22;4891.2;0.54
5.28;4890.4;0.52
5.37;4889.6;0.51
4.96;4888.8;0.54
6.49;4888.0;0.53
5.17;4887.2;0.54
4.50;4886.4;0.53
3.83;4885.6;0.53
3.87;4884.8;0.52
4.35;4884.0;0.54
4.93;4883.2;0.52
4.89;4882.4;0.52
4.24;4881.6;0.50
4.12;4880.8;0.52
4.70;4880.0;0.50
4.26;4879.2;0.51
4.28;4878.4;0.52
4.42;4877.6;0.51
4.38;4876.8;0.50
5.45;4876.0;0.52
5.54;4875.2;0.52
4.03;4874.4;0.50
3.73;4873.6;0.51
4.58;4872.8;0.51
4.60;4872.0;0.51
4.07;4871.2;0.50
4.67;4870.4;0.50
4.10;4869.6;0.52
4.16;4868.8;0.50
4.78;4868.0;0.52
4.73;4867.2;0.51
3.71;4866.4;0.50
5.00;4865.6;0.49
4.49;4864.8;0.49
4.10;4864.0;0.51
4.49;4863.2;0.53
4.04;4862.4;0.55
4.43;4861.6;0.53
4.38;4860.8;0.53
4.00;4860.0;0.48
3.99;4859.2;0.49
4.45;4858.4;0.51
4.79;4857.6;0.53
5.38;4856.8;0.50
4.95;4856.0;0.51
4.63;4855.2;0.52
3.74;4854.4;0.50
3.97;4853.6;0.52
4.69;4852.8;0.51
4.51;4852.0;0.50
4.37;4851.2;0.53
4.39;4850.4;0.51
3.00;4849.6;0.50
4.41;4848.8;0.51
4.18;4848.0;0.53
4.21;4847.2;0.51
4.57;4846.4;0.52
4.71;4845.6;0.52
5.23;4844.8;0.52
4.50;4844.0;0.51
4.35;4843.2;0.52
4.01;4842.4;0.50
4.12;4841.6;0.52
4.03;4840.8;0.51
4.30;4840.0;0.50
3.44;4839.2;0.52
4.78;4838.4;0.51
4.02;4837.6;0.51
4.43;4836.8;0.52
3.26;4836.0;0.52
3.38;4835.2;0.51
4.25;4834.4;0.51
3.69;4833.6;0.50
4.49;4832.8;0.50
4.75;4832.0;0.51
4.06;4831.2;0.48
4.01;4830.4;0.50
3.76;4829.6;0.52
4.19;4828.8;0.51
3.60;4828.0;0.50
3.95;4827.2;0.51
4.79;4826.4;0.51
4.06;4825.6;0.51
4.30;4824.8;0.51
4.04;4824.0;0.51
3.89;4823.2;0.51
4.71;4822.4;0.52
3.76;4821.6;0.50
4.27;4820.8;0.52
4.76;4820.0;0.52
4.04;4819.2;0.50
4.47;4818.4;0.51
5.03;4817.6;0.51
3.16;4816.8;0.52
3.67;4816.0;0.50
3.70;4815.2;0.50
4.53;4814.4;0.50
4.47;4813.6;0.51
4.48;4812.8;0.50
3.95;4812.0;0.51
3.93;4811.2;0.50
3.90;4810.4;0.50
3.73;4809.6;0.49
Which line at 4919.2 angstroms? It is Mg II 2798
